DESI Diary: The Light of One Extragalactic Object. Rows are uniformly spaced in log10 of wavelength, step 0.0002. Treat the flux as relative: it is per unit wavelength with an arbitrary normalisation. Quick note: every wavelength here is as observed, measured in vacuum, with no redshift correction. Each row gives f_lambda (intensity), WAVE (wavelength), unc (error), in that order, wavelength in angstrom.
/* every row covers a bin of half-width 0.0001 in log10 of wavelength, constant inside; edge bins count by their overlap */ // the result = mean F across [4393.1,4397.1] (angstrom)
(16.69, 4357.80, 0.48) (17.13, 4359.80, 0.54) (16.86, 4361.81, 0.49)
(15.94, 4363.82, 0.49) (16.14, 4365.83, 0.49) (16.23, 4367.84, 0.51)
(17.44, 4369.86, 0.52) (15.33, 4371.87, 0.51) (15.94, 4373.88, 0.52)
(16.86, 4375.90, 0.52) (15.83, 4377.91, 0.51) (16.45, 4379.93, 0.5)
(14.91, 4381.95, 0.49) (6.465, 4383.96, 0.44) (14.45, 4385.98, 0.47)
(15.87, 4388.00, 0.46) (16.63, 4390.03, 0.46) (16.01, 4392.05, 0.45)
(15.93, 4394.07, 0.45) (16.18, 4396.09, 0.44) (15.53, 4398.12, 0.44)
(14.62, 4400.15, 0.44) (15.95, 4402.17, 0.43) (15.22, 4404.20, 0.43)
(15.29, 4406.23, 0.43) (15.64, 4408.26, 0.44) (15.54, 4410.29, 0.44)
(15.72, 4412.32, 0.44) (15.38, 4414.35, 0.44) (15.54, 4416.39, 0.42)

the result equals 16.1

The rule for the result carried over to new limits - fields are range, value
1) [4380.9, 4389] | 12.9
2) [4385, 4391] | 15.6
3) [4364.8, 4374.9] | 16.2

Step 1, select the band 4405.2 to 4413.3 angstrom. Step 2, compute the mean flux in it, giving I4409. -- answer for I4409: 15.5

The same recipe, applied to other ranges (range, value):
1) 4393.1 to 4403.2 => 15.6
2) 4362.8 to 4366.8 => 16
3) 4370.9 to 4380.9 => 16.1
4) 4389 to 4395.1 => 16.2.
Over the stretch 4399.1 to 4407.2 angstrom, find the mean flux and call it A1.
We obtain 15.3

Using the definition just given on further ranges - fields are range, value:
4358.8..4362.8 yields 17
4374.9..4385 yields 14.1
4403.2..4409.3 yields 15.4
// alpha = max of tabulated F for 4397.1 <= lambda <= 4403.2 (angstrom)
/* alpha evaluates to 15.95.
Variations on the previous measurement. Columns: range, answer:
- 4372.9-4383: 16.86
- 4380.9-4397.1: 16.63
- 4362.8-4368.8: 16.23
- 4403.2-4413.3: 15.72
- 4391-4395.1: 16.01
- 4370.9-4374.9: 15.94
